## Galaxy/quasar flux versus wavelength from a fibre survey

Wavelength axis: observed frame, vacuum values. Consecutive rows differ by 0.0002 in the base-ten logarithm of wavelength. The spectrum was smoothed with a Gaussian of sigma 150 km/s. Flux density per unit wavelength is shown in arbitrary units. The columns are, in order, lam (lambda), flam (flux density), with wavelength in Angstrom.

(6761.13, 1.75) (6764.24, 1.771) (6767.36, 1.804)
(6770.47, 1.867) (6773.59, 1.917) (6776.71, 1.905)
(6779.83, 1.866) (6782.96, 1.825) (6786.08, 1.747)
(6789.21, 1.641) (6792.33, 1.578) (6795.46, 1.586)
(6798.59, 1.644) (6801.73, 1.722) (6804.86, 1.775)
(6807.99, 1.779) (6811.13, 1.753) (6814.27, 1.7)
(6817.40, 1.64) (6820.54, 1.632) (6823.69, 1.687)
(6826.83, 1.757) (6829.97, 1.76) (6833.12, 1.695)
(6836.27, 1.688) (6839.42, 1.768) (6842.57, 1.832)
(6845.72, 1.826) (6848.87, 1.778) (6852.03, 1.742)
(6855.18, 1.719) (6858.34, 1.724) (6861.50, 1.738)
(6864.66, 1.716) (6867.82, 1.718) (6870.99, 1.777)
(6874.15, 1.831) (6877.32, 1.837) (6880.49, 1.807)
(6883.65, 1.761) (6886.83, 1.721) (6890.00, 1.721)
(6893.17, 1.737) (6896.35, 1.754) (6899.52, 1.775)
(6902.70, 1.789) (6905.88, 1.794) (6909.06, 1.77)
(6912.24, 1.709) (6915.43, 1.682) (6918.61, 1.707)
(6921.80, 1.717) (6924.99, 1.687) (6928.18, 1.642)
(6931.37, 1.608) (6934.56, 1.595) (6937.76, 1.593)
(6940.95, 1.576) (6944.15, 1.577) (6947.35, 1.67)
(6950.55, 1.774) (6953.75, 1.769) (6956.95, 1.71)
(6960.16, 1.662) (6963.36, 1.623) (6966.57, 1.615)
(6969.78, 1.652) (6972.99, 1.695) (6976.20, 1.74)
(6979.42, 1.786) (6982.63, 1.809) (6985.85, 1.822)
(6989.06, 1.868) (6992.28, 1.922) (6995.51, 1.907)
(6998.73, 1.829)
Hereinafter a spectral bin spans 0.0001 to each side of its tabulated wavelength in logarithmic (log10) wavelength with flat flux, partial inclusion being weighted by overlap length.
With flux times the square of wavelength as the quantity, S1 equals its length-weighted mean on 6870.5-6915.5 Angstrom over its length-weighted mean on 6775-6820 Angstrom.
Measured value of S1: 1.1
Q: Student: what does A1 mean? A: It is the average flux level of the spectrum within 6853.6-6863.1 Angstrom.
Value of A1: 1.73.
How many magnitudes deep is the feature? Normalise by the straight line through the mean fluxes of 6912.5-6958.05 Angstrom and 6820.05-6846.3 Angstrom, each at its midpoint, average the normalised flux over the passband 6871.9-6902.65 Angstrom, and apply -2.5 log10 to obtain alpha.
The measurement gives -0.05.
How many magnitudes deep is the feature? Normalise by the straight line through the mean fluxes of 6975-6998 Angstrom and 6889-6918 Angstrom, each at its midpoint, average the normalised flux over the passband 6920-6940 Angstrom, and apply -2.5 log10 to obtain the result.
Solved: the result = 0.09 mag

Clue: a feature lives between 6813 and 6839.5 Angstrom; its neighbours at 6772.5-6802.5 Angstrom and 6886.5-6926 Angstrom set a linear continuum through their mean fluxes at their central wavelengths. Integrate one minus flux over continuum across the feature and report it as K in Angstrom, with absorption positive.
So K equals 0.61 Angstrom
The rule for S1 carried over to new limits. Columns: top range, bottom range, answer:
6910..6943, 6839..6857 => 0.95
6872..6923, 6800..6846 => 1.04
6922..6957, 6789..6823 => 1.02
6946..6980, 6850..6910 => 0.99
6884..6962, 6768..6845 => 1.01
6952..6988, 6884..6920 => 1.01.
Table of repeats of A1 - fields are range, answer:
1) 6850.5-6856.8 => 1.73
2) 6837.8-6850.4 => 1.8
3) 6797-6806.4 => 1.71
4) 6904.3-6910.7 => 1.78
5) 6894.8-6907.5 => 1.78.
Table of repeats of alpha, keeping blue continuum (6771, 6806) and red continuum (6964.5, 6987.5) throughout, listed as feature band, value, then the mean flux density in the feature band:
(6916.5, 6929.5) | 0.03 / 1.69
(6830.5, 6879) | -0.01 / 1.76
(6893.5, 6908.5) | -0.02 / 1.77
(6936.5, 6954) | 0.05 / 1.65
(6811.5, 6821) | 0.05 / 1.67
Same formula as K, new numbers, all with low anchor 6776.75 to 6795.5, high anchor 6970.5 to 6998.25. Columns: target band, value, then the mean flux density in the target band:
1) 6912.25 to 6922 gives 0.5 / 1.7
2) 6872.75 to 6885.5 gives -0.3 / 1.81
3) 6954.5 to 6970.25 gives 1.3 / 1.66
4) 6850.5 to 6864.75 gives 0.3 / 1.73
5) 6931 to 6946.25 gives 1.7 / 1.59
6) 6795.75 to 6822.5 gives 0.7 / 1.7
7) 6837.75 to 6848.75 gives -0.3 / 1.8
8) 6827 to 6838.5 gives 0.2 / 1.72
